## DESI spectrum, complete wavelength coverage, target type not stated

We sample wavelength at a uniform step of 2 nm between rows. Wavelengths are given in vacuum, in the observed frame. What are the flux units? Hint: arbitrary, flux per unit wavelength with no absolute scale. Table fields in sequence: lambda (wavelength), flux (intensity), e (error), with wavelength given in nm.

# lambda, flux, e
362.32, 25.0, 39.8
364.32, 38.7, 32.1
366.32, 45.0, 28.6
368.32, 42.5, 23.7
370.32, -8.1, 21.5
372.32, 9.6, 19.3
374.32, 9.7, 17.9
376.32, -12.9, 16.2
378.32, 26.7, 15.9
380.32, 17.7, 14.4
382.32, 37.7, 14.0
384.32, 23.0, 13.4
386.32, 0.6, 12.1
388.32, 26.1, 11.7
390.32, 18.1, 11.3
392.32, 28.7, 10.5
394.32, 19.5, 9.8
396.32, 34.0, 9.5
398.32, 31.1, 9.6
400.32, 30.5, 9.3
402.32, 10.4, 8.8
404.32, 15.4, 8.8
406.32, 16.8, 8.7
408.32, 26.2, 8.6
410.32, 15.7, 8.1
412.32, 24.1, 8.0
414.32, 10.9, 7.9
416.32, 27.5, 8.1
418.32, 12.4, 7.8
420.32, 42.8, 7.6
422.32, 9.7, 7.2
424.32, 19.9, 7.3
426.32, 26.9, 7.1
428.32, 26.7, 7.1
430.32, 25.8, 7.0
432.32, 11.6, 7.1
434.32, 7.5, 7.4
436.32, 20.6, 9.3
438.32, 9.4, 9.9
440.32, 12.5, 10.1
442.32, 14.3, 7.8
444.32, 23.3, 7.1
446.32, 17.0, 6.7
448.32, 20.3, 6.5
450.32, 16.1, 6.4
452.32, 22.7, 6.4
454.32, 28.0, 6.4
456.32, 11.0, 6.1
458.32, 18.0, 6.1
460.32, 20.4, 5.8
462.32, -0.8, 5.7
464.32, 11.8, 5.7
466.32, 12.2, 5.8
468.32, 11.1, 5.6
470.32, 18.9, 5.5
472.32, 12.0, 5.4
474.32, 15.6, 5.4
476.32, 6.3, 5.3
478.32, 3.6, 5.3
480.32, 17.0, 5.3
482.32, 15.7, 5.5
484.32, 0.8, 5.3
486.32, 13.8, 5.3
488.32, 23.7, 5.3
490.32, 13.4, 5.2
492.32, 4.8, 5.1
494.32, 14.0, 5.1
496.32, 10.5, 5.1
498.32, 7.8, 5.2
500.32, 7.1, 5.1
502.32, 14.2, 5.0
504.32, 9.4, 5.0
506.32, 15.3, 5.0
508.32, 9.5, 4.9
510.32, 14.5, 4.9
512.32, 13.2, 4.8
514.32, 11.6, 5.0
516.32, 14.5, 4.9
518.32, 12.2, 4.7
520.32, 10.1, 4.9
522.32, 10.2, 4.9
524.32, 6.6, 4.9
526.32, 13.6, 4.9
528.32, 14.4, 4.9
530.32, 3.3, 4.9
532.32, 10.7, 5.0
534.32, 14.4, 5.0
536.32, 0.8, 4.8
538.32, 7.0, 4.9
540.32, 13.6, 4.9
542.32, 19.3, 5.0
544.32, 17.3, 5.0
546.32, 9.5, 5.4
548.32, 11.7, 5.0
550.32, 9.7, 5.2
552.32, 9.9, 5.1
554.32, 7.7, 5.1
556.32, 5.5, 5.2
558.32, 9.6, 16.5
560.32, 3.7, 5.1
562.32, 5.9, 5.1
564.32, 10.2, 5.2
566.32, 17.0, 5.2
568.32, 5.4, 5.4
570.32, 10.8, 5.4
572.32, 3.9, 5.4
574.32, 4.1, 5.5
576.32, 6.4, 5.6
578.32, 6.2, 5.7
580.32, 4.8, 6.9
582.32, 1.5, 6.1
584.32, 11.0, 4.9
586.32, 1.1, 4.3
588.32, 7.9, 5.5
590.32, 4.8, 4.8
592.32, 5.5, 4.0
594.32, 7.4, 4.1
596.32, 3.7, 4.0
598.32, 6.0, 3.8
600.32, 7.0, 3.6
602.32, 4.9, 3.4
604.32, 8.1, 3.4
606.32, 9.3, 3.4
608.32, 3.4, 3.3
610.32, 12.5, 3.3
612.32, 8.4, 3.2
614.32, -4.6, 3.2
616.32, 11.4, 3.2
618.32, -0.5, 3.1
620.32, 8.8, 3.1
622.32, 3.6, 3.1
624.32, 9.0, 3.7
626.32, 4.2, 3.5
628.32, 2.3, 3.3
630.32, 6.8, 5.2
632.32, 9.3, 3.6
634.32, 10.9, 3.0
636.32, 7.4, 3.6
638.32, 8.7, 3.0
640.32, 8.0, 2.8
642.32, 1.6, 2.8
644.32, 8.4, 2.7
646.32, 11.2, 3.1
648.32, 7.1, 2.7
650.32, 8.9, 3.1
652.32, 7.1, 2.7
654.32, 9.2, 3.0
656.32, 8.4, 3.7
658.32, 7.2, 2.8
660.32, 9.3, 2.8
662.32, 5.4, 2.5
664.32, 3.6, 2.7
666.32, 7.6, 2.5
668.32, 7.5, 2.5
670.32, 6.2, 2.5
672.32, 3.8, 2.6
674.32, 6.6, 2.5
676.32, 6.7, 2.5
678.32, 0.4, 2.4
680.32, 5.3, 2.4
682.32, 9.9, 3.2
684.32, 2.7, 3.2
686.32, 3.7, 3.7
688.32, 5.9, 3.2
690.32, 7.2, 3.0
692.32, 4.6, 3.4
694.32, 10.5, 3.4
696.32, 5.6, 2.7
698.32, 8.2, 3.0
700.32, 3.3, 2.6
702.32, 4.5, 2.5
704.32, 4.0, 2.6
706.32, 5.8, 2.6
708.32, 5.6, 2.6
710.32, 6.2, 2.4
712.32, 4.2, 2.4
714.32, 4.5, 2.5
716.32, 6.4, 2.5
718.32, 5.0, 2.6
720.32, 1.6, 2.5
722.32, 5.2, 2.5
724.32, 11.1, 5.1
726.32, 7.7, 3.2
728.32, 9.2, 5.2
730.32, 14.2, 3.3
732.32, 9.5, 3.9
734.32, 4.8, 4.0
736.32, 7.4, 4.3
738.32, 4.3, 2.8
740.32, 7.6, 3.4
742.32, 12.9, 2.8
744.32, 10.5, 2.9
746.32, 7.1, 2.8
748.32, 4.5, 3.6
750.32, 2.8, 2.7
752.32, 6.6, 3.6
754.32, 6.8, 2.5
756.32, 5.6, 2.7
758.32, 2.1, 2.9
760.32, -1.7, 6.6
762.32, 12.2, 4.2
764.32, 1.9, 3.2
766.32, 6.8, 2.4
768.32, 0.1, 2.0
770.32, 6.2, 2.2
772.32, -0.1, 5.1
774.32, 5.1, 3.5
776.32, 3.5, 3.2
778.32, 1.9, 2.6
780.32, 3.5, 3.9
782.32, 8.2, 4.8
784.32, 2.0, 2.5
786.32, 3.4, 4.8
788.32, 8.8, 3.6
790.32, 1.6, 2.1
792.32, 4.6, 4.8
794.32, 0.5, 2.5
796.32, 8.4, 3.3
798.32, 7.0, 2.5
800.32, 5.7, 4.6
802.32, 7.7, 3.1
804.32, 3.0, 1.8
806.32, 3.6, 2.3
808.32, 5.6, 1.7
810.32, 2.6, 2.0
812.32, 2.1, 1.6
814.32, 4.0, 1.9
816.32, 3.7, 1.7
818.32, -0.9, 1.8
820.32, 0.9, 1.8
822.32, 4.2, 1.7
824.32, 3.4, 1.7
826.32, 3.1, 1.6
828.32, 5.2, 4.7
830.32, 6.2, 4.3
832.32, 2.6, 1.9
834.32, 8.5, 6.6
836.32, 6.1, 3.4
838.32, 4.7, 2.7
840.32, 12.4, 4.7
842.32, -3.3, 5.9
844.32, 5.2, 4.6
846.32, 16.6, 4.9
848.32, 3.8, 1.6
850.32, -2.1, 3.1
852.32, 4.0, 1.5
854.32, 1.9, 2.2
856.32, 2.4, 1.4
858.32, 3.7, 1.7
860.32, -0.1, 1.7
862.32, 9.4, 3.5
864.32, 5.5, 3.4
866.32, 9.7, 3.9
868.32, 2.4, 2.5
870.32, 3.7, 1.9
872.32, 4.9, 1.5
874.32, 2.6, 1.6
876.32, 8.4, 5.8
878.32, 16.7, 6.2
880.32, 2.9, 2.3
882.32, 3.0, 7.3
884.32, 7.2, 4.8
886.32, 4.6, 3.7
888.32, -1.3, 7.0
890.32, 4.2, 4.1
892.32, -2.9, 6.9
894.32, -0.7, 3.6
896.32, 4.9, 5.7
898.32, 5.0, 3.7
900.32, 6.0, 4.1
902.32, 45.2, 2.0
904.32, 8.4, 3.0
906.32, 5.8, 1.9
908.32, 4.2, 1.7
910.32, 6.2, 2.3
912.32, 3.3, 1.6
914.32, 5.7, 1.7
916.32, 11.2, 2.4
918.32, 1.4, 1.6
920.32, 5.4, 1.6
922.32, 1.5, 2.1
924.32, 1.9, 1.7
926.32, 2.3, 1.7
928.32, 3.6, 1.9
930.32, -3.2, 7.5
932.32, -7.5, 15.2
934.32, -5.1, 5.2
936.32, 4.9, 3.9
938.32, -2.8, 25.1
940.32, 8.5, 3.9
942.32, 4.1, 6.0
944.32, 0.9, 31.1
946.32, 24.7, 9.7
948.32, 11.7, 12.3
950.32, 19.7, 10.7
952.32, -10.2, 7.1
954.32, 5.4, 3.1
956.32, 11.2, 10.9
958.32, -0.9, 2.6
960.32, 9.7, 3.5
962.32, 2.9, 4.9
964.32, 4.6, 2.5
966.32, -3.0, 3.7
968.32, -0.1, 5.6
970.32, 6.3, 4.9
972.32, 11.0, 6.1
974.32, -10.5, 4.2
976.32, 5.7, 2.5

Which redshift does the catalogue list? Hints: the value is 1.42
